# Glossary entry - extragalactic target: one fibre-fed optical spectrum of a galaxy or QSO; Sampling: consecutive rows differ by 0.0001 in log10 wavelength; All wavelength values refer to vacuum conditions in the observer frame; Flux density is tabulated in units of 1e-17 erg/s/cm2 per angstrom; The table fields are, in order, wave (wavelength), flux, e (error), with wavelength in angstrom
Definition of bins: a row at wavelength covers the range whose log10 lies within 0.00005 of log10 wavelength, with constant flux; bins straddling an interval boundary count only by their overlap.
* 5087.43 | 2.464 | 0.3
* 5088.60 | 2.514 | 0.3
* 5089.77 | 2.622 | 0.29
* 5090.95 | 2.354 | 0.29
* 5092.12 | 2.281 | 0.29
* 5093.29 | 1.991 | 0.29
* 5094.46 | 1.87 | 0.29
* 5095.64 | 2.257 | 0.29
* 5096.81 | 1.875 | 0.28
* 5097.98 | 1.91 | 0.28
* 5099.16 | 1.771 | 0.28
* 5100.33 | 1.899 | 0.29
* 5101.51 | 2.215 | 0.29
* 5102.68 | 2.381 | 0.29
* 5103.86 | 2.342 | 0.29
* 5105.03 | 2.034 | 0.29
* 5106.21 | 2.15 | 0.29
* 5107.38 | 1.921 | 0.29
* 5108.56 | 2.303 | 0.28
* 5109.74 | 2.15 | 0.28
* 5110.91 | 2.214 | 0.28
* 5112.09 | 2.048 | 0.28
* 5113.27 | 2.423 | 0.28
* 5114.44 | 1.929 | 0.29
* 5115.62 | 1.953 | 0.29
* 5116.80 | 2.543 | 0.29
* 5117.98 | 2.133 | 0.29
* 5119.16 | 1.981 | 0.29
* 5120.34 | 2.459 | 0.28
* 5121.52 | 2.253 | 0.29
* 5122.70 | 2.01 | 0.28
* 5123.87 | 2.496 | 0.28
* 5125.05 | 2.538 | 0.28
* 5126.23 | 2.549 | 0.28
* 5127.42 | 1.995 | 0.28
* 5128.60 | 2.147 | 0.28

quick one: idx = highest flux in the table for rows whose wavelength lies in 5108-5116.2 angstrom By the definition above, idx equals 2.423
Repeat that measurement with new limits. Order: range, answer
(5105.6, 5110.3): 2.303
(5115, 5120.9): 2.543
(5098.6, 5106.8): 2.381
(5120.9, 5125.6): 2.538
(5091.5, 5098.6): 2.281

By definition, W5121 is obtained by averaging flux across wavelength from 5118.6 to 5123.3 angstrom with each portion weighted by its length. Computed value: 2.18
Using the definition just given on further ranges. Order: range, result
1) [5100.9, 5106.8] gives 2.22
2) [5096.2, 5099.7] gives 1.86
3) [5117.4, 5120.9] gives 2.19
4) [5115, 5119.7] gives 2.15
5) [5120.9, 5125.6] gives 2.33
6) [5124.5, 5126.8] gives 2.54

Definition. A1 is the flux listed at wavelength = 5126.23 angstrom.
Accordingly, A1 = 2.549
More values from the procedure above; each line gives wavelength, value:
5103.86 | 2.342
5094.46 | 1.87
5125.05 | 2.538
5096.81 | 1.875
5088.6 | 2.514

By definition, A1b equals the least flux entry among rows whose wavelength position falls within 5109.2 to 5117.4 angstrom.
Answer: 1.929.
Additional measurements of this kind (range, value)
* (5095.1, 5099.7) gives 1.771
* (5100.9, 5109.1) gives 1.921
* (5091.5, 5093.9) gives 1.991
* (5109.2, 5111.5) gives 2.15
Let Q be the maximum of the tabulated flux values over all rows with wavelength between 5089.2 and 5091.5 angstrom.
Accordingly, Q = 2.622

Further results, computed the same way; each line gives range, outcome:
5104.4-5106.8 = 2.15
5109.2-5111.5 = 2.214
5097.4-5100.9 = 1.91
